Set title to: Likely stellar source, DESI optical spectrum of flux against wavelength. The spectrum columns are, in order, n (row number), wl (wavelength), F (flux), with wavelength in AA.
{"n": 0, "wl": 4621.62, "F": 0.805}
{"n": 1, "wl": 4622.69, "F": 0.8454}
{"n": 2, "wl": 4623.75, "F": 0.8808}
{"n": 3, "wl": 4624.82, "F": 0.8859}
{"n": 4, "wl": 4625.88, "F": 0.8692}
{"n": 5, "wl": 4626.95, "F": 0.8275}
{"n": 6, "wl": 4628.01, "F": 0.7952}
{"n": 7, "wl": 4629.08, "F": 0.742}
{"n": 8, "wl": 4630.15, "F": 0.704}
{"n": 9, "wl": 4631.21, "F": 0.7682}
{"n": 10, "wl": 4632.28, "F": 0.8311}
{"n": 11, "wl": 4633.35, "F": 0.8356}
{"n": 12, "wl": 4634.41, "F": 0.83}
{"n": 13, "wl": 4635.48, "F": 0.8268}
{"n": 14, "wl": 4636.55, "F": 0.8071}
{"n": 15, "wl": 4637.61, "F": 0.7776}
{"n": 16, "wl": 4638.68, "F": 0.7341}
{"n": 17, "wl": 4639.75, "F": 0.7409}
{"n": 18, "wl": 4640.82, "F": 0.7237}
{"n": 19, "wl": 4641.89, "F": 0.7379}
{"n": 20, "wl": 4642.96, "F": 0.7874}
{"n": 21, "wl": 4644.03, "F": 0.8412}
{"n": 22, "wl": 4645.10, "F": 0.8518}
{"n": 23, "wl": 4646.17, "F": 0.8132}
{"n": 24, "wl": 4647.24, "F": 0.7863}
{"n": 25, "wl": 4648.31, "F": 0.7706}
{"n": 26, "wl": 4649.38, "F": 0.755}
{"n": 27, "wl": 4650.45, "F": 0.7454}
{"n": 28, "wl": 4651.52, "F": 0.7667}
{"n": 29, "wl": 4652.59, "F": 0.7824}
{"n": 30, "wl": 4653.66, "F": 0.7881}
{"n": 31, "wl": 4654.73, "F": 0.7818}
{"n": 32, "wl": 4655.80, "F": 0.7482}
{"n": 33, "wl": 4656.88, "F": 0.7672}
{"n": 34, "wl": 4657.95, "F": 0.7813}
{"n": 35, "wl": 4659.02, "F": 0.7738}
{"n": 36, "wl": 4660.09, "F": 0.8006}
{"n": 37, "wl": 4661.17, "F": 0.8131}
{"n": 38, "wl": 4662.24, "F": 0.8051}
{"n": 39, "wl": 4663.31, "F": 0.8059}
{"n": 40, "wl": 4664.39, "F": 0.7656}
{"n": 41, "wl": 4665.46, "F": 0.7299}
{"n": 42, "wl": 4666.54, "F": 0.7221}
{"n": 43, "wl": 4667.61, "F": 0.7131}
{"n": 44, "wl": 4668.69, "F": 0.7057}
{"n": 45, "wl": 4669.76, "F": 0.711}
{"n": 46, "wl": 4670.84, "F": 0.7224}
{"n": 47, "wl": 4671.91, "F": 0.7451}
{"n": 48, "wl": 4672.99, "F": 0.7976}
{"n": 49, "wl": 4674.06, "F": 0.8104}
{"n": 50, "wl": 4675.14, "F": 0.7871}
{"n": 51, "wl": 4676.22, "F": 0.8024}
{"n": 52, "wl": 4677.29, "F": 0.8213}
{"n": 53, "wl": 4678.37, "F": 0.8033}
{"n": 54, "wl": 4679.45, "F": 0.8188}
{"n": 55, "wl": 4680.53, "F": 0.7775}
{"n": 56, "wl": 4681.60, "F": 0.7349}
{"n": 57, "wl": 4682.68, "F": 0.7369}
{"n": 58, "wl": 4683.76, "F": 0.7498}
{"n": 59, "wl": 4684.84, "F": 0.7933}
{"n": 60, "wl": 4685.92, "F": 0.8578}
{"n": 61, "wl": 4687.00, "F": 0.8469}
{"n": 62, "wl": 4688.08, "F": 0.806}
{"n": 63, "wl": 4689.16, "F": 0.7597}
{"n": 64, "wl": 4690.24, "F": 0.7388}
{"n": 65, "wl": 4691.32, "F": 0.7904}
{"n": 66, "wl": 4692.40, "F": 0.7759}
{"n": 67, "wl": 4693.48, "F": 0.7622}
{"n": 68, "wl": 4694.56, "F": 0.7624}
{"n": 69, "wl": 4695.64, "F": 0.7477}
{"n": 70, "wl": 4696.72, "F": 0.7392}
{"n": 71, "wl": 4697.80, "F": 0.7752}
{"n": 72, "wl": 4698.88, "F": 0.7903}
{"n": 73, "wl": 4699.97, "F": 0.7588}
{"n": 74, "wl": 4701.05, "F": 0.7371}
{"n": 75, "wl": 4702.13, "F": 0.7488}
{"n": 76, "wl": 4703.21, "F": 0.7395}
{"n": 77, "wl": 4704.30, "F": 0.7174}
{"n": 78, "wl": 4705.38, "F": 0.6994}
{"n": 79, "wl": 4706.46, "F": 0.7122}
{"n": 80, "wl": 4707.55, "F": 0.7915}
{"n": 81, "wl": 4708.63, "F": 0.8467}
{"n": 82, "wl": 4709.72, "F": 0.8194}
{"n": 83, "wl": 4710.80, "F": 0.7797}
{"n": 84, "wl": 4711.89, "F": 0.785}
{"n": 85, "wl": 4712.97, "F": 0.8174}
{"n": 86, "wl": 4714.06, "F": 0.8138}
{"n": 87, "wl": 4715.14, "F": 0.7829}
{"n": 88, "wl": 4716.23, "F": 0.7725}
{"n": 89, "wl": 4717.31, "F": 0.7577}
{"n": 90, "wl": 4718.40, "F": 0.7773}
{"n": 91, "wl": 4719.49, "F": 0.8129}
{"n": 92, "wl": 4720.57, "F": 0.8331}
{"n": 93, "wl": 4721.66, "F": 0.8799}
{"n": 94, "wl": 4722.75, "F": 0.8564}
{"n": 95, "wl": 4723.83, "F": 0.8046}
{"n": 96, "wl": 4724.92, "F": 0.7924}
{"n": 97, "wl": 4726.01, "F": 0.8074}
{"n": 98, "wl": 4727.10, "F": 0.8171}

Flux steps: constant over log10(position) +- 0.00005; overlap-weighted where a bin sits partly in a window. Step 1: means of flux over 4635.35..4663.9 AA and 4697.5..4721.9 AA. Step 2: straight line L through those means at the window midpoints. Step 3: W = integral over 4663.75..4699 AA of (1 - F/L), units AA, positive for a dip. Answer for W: 0.5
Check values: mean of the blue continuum 0.781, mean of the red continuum 0.779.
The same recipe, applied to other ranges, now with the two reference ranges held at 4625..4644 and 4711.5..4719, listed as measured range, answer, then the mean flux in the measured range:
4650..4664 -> 0.1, 0.782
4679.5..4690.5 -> 0.1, 0.783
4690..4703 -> 0.4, 0.761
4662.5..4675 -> 0.6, 0.751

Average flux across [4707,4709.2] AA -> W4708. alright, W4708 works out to 0.816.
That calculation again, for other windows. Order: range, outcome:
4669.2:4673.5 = 0.744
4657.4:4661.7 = 0.792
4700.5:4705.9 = 0.729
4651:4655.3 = 0.781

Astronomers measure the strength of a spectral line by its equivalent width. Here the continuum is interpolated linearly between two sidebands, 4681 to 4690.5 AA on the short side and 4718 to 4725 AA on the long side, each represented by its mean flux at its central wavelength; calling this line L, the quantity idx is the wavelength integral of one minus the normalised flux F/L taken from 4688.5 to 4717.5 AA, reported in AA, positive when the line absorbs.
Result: 1.3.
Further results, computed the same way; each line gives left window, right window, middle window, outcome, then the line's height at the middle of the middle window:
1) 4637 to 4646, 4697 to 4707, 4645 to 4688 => -0.8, 0.762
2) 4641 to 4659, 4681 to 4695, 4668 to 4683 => 0.2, 0.779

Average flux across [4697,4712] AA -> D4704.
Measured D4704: 0.763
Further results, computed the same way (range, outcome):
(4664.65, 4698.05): 0.769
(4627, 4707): 0.772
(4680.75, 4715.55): 0.773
